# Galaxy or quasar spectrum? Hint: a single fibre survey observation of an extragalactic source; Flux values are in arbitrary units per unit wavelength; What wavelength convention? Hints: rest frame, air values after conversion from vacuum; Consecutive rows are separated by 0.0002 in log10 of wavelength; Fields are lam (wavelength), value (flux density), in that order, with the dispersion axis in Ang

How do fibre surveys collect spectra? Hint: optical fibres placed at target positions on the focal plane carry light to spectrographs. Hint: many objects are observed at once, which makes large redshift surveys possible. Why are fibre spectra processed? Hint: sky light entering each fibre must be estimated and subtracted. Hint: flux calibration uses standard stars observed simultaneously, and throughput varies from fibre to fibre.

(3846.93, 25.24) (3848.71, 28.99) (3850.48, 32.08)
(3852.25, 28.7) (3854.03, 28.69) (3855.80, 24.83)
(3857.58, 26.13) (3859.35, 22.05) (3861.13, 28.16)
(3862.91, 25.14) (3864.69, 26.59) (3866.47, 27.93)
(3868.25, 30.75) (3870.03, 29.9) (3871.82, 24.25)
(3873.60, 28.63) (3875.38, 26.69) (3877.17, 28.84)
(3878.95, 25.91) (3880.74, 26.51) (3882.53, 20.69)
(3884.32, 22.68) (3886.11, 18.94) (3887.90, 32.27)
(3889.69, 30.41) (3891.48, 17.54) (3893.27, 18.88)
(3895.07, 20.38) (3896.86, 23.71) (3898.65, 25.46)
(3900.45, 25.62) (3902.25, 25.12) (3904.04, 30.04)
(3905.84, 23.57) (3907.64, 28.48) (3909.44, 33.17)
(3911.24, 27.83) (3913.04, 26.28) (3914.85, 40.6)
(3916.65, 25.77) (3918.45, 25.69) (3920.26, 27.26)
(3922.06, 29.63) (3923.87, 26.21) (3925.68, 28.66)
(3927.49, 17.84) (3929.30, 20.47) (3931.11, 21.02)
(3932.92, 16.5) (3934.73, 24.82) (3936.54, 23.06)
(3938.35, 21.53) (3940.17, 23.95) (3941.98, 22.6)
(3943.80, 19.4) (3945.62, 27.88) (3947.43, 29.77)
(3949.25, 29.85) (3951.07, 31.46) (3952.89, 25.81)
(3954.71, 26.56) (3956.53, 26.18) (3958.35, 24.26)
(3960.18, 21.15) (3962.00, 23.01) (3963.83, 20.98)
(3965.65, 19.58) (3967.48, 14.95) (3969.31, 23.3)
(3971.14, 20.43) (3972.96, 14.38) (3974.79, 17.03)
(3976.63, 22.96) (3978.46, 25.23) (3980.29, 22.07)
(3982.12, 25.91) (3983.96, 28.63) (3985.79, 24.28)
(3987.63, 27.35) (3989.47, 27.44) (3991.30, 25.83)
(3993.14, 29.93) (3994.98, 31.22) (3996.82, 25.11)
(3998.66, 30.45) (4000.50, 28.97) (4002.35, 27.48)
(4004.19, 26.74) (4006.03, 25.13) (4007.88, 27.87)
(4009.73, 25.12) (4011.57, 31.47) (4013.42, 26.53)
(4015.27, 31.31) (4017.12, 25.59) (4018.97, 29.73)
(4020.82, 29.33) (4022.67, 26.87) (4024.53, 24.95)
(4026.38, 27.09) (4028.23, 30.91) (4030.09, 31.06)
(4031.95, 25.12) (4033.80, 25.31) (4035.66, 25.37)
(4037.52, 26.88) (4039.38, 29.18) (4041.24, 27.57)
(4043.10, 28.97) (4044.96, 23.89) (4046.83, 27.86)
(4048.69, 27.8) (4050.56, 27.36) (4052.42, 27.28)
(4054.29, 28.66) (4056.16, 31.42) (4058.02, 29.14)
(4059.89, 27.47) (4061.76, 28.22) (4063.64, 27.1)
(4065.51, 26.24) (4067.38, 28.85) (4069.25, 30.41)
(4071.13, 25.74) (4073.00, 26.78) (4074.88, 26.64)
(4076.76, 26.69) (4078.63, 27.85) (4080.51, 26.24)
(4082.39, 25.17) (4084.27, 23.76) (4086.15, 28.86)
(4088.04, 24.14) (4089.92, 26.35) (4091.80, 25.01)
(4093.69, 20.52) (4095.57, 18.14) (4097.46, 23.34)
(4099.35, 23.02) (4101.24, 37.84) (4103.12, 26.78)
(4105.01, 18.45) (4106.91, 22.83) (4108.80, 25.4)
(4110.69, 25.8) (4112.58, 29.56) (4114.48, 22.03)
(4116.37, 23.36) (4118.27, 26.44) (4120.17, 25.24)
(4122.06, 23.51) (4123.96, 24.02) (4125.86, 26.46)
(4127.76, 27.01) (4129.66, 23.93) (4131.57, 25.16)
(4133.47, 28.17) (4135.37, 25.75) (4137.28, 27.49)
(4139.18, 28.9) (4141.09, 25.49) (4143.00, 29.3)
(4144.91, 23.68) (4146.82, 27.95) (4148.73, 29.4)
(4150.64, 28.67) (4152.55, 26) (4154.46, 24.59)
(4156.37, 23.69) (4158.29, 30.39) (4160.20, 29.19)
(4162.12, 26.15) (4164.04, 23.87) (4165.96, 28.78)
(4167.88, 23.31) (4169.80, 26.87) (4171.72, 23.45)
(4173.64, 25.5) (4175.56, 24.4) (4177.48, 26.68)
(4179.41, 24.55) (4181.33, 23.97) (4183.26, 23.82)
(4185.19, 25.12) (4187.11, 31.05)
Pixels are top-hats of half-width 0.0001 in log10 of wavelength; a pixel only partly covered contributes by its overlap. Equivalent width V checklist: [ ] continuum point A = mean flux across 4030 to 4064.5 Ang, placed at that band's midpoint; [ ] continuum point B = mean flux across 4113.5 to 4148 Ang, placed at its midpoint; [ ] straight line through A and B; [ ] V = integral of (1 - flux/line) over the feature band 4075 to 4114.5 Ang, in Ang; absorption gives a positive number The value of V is 2.0 Ang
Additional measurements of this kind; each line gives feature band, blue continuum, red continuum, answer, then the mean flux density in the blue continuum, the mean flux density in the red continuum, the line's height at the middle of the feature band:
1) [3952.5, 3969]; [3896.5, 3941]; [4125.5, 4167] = 2.2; 25.7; 26.8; 25.9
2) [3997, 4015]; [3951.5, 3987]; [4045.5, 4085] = -2.4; 22.6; 27.4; 24.5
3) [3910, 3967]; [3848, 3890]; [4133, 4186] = 3.7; 26.8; 26.2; 26.7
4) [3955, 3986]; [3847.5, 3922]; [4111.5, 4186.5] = 5.1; 26.6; 26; 26.4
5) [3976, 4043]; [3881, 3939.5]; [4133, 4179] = -4.4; 25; 26.5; 25.6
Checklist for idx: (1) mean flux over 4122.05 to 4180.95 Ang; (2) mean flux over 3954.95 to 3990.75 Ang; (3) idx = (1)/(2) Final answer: 1.2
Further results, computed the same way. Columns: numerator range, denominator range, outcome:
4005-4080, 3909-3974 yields 1.13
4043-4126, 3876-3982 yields 1.07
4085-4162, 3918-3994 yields 1.08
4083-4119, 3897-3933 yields 0.94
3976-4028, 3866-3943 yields 1.07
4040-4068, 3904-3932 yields 1.03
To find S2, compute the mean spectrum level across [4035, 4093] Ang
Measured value 27.2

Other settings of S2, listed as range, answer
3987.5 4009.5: 27.7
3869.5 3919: 26.2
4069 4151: 25.8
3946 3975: 23.3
